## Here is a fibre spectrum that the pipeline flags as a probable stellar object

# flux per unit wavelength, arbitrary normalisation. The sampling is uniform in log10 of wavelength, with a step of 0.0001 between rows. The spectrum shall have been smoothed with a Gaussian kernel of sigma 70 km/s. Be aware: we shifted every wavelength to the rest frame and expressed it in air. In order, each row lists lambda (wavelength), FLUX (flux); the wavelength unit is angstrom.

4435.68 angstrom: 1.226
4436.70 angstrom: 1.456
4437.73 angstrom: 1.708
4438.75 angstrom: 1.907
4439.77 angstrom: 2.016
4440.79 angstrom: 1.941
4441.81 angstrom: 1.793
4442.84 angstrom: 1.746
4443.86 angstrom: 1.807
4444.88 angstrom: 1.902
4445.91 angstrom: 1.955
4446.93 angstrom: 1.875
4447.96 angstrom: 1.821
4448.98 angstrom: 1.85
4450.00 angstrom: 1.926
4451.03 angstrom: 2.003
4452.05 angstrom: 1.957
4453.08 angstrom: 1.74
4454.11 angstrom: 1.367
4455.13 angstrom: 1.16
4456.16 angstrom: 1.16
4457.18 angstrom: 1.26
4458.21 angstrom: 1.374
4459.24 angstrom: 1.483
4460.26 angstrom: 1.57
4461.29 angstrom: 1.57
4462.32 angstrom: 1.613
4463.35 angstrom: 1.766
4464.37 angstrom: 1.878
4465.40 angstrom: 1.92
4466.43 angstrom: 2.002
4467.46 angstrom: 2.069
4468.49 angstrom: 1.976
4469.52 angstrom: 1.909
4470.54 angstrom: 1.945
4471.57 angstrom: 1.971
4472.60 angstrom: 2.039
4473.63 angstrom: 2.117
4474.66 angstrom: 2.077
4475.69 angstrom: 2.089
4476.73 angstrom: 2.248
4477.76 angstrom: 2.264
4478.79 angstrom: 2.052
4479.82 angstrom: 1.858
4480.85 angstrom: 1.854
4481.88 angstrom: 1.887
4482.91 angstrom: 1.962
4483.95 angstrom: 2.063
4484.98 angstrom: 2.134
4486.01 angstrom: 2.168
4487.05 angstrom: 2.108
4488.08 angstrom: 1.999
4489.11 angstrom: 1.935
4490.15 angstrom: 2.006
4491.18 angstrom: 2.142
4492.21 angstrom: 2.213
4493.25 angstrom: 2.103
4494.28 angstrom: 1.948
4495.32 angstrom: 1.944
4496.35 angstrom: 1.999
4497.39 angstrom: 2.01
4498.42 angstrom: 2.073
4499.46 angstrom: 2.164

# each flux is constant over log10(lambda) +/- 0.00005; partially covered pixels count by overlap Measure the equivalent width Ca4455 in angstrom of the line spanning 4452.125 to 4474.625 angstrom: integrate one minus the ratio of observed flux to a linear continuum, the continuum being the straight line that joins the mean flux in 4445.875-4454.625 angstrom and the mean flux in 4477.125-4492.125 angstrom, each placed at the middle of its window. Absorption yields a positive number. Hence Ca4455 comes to 2.2 angstrom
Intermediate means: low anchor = 1.83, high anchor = 2.04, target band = 1.72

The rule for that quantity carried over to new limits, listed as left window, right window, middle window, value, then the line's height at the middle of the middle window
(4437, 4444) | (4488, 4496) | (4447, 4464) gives 2.53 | 1.89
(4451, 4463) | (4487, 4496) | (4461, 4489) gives -3.21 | 1.79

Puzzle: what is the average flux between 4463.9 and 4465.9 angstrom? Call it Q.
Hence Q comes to 1.9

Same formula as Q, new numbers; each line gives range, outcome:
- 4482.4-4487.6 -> 2.08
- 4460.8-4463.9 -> 1.66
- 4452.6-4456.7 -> 1.35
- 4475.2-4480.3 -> 2.1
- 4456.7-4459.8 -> 1.38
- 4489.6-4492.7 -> 2.12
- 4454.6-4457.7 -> 1.2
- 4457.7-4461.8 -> 1.5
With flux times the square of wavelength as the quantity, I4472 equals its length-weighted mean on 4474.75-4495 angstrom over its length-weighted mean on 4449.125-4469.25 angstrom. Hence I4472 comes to 1.24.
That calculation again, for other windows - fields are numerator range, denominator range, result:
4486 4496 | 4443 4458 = 1.23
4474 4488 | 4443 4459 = 1.24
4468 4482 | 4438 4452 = 1.09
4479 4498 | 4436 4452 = 1.12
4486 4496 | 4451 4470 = 1.25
